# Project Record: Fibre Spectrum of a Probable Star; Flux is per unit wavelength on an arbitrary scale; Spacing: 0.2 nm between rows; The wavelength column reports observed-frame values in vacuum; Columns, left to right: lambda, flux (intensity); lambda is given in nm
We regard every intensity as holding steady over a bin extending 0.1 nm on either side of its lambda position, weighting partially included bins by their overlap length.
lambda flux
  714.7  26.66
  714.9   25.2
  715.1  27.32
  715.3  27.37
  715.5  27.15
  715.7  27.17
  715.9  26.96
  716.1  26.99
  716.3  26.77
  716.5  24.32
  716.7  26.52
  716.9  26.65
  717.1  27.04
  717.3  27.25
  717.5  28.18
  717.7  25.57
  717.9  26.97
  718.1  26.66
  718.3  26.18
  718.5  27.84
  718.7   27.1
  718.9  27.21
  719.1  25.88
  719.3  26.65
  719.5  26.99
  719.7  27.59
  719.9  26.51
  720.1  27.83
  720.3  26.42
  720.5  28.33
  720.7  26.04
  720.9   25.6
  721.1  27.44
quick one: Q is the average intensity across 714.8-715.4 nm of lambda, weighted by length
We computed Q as 26.6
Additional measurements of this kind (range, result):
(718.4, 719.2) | 27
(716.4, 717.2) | 26.1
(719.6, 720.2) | 27.3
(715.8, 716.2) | 27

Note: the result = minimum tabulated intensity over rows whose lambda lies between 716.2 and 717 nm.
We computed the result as 24.32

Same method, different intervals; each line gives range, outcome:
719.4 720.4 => 26.42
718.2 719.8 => 25.88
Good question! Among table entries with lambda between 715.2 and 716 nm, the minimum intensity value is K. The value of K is 26.96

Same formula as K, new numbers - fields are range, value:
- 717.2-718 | 25.57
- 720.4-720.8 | 26.04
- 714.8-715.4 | 25.2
